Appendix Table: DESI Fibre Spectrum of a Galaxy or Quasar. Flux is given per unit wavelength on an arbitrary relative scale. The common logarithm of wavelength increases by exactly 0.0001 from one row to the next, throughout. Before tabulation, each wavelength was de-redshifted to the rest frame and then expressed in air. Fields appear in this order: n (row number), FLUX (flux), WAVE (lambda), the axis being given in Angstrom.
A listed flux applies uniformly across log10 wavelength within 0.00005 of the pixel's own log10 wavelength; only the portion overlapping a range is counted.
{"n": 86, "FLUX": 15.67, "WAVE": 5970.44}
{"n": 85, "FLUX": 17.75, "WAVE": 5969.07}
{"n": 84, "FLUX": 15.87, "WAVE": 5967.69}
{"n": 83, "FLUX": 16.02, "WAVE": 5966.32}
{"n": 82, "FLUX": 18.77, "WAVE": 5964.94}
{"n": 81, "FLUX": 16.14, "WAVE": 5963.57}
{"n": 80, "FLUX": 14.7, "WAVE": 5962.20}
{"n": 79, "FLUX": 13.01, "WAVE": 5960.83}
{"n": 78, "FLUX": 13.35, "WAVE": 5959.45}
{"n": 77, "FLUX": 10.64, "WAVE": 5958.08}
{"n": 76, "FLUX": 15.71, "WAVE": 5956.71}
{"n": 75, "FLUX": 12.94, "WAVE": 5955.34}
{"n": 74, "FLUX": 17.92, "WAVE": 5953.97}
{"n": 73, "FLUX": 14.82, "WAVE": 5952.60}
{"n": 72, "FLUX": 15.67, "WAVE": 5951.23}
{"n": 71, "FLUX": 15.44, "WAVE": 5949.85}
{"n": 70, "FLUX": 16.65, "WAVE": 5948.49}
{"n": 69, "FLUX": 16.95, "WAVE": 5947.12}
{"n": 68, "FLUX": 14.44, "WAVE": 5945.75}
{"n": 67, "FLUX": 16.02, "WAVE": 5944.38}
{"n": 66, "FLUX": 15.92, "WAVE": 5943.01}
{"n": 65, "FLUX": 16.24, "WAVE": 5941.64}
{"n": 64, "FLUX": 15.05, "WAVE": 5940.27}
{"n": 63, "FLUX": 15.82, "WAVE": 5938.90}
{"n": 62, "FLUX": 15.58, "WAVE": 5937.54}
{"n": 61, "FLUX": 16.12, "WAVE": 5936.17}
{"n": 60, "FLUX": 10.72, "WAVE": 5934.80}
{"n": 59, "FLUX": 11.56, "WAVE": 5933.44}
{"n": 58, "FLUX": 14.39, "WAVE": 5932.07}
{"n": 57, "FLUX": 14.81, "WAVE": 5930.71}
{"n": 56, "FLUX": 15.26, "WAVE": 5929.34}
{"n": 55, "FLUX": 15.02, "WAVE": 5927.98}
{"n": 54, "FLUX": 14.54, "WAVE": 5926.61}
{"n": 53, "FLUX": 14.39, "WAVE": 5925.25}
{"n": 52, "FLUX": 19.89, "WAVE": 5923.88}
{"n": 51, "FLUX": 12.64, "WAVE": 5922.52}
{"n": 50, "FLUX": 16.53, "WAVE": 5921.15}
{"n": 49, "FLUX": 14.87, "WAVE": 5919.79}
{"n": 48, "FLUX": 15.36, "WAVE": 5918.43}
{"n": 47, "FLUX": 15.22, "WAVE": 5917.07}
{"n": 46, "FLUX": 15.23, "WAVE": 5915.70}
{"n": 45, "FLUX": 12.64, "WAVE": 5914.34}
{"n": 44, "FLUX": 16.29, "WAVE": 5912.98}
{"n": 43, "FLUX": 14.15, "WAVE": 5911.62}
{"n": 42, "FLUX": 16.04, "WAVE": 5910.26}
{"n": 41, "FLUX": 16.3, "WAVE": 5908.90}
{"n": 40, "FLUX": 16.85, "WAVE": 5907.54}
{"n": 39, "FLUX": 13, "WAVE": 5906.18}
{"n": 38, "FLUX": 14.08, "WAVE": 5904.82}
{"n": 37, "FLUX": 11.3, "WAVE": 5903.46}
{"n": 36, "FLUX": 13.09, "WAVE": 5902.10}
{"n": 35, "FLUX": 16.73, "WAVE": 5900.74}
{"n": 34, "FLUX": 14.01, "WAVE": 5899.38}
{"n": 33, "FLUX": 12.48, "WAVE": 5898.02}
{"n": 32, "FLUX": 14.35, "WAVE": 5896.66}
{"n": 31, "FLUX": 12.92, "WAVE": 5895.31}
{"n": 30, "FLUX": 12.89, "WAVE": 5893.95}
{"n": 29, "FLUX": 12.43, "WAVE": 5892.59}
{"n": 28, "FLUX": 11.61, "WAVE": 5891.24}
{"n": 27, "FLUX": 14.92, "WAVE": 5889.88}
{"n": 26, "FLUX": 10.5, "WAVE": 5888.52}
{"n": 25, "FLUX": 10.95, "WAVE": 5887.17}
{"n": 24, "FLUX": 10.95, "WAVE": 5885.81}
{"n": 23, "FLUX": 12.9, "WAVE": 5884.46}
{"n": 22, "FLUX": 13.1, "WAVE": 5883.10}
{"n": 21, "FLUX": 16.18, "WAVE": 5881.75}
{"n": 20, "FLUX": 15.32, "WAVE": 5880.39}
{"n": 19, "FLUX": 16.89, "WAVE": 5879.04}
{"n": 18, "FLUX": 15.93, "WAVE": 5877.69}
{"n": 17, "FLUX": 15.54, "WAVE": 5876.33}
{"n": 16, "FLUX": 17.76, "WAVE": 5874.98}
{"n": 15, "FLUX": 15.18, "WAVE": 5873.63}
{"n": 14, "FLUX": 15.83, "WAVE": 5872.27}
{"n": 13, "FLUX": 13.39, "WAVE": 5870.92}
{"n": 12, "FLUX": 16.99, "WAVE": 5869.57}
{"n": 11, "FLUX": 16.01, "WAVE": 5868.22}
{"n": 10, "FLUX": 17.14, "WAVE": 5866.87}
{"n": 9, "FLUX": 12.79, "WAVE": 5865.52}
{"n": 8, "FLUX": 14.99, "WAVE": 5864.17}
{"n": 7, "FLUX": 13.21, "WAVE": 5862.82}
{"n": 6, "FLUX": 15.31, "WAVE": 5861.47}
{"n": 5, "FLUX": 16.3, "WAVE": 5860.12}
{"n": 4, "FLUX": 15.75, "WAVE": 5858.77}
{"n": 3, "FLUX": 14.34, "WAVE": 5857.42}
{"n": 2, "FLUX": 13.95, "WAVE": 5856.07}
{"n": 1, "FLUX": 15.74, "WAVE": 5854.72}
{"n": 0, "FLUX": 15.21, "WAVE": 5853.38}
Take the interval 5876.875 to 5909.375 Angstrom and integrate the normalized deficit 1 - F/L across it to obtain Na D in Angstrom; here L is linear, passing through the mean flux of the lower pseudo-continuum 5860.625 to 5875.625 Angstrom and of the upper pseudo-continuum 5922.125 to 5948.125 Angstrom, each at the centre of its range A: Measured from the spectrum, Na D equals 3.2 Angstrom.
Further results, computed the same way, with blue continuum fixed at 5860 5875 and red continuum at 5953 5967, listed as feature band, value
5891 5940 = 2.07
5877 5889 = 1.21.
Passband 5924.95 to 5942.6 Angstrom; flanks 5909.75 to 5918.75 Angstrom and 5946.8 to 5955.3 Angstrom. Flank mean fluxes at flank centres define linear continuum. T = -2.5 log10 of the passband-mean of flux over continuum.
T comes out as 0.064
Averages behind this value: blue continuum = 15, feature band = 14.6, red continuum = 16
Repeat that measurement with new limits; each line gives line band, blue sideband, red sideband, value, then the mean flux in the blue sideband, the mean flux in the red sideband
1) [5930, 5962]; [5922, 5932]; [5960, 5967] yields 0.049 mag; 15.2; 15.7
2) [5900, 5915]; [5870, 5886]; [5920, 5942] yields 0.028 mag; 15.1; 14.9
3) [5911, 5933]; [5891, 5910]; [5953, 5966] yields -0.063 mag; 13.8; 14.8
